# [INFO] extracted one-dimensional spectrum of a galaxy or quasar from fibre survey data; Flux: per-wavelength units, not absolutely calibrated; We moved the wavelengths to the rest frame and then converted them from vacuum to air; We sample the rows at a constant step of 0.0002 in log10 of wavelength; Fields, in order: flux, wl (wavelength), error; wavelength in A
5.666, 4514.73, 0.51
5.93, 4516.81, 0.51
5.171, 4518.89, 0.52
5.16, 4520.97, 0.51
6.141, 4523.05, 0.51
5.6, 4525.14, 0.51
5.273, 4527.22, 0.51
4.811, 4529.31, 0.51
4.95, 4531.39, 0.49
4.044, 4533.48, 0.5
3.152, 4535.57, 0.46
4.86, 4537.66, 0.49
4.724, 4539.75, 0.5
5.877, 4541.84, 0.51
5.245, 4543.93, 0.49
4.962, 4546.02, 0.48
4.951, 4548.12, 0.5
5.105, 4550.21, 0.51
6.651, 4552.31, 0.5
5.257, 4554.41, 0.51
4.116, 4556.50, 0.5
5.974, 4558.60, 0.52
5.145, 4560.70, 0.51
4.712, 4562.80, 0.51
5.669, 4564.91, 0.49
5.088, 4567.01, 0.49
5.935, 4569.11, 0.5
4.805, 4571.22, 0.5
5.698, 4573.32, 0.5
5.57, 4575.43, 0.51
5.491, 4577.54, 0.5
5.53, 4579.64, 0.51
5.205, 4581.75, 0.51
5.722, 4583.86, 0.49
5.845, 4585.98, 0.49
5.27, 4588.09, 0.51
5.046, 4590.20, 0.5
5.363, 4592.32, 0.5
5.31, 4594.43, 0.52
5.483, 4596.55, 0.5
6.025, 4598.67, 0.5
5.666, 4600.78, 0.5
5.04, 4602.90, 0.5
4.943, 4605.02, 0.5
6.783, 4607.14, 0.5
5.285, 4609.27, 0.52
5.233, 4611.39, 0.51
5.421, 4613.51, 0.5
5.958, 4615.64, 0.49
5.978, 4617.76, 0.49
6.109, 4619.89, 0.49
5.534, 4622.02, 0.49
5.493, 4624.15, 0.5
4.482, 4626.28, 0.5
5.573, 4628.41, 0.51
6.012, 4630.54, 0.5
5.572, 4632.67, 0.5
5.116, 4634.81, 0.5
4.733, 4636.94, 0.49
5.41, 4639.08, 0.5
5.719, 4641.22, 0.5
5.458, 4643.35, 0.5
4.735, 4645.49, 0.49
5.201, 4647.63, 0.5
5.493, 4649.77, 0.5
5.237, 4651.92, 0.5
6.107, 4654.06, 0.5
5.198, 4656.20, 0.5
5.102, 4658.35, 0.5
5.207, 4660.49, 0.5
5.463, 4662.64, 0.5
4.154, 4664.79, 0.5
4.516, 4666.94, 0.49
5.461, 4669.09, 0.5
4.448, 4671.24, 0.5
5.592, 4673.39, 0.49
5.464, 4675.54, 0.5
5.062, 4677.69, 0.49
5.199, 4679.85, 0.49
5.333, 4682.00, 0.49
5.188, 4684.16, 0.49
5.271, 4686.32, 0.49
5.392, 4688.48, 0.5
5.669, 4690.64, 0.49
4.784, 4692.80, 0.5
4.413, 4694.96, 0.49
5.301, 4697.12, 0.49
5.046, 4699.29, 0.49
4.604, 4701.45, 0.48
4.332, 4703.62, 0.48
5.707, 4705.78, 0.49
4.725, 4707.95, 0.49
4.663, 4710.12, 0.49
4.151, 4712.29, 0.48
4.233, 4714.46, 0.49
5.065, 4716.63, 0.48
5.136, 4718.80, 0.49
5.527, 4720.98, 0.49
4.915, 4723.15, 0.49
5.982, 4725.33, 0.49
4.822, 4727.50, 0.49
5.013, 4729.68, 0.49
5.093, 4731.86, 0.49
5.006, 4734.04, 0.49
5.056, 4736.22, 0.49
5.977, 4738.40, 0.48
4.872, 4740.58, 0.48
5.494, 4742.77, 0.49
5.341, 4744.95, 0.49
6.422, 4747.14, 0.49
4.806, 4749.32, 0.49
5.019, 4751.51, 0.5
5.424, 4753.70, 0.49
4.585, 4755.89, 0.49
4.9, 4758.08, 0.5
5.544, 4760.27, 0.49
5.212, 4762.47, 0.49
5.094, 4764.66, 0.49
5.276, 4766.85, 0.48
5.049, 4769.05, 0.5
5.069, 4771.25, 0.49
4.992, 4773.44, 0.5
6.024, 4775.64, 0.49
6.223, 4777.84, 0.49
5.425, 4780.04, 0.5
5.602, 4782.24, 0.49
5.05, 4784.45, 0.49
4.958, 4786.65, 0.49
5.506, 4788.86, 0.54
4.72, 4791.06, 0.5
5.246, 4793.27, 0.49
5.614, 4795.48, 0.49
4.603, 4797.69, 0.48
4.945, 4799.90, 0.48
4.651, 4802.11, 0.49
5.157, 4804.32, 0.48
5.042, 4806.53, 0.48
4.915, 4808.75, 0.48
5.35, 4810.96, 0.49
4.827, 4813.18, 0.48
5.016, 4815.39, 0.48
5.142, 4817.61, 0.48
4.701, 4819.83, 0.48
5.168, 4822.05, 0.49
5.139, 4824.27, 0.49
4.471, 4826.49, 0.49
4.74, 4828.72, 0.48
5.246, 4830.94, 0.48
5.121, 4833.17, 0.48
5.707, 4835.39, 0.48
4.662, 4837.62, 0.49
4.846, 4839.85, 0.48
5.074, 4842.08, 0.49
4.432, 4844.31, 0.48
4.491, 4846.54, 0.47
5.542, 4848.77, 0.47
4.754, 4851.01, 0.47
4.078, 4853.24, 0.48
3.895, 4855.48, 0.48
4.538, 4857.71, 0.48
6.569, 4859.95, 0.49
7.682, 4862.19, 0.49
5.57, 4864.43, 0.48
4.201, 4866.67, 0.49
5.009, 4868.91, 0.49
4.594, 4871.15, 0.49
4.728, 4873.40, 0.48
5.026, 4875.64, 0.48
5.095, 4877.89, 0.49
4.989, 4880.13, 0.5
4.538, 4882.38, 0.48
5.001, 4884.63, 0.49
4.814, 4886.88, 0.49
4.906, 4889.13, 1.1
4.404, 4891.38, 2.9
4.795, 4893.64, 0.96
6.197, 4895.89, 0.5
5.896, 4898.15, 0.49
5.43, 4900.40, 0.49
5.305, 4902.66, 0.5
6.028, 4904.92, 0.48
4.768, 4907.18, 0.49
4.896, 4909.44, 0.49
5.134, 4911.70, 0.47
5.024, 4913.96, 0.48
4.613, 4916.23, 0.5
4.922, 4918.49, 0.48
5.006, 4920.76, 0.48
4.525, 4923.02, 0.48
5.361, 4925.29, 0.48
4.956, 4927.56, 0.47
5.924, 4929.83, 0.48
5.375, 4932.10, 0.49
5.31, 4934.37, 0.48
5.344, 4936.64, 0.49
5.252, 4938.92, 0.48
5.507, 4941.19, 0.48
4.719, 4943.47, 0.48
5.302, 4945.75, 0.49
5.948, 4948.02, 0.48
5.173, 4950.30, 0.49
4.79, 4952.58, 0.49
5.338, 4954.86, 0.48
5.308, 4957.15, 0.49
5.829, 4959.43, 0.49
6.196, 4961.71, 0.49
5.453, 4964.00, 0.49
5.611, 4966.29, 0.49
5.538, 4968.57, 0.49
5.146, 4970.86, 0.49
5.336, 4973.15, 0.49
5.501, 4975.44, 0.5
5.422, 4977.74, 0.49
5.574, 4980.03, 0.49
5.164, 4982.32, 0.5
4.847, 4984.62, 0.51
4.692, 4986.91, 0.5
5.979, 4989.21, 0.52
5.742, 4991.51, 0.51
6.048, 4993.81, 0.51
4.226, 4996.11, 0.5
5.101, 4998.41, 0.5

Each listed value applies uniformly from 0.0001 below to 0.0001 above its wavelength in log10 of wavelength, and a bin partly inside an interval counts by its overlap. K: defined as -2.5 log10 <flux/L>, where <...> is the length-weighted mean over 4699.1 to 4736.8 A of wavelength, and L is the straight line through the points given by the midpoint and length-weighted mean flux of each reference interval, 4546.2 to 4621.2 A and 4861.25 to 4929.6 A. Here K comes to 0.08 mag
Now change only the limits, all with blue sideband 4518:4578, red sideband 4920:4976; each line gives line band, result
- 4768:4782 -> -0.04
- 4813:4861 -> 0.08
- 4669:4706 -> 0.03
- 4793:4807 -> 0.05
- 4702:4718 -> 0.12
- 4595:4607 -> -0.07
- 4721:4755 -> -0.01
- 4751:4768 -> 0.03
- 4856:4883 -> 0.03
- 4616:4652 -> -0.04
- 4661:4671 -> 0.08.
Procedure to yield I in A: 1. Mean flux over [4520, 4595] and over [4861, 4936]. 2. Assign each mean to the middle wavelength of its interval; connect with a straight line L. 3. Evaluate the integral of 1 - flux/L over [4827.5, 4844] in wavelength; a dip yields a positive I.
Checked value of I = 0.5 A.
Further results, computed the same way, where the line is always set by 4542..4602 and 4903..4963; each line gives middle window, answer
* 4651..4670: 0.7 A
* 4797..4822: 1.6 A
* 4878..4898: 1.0 A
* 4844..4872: 1.2 A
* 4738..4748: -0.5 A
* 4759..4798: 0.1 A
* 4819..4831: 0.9 A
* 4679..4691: 0.1 A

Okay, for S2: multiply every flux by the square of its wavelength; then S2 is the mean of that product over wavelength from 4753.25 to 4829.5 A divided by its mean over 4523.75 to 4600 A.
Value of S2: 1.1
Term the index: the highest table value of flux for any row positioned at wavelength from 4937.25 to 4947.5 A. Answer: 5.507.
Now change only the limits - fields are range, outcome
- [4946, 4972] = 6.196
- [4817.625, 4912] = 7.682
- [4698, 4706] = 5.707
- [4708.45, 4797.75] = 6.422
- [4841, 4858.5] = 5.542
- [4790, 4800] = 5.614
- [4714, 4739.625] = 5.982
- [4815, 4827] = 5.168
